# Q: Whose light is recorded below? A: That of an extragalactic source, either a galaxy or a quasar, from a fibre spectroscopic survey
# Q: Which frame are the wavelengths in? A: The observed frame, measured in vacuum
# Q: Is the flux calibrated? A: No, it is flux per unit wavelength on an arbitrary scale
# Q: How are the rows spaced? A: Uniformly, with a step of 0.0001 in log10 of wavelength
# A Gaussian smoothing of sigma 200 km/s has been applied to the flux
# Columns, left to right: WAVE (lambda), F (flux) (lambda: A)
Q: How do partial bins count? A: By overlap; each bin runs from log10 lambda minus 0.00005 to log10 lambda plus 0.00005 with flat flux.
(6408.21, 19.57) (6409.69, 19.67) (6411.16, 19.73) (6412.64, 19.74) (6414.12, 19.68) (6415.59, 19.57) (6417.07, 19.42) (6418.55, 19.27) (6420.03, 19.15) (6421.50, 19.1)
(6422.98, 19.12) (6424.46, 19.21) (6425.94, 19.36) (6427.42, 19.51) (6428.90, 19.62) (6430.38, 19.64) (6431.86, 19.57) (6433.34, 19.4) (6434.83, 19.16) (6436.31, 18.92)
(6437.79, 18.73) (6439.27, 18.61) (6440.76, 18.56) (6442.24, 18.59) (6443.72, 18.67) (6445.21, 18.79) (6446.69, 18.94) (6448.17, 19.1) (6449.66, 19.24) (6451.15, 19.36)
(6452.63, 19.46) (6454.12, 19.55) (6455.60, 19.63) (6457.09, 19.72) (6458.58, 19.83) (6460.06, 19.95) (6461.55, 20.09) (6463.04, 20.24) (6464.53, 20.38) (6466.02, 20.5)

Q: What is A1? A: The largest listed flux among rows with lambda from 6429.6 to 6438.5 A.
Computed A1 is 19.64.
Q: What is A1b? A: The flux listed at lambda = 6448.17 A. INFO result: 19.1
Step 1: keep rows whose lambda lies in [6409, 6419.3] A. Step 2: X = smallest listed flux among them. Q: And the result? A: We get 19.27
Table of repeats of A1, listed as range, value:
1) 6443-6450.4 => 19.24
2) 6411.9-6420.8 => 19.74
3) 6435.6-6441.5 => 18.92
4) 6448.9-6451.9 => 19.36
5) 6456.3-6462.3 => 20.09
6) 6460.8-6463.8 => 20.24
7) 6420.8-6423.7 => 19.12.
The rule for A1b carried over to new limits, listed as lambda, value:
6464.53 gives 20.38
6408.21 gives 19.57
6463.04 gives 20.24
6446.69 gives 18.94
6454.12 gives 19.55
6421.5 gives 19.1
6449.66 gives 19.24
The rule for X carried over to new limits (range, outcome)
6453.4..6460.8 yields 19.55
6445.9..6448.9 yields 18.94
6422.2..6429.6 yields 19.12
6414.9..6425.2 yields 19.1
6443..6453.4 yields 18.67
